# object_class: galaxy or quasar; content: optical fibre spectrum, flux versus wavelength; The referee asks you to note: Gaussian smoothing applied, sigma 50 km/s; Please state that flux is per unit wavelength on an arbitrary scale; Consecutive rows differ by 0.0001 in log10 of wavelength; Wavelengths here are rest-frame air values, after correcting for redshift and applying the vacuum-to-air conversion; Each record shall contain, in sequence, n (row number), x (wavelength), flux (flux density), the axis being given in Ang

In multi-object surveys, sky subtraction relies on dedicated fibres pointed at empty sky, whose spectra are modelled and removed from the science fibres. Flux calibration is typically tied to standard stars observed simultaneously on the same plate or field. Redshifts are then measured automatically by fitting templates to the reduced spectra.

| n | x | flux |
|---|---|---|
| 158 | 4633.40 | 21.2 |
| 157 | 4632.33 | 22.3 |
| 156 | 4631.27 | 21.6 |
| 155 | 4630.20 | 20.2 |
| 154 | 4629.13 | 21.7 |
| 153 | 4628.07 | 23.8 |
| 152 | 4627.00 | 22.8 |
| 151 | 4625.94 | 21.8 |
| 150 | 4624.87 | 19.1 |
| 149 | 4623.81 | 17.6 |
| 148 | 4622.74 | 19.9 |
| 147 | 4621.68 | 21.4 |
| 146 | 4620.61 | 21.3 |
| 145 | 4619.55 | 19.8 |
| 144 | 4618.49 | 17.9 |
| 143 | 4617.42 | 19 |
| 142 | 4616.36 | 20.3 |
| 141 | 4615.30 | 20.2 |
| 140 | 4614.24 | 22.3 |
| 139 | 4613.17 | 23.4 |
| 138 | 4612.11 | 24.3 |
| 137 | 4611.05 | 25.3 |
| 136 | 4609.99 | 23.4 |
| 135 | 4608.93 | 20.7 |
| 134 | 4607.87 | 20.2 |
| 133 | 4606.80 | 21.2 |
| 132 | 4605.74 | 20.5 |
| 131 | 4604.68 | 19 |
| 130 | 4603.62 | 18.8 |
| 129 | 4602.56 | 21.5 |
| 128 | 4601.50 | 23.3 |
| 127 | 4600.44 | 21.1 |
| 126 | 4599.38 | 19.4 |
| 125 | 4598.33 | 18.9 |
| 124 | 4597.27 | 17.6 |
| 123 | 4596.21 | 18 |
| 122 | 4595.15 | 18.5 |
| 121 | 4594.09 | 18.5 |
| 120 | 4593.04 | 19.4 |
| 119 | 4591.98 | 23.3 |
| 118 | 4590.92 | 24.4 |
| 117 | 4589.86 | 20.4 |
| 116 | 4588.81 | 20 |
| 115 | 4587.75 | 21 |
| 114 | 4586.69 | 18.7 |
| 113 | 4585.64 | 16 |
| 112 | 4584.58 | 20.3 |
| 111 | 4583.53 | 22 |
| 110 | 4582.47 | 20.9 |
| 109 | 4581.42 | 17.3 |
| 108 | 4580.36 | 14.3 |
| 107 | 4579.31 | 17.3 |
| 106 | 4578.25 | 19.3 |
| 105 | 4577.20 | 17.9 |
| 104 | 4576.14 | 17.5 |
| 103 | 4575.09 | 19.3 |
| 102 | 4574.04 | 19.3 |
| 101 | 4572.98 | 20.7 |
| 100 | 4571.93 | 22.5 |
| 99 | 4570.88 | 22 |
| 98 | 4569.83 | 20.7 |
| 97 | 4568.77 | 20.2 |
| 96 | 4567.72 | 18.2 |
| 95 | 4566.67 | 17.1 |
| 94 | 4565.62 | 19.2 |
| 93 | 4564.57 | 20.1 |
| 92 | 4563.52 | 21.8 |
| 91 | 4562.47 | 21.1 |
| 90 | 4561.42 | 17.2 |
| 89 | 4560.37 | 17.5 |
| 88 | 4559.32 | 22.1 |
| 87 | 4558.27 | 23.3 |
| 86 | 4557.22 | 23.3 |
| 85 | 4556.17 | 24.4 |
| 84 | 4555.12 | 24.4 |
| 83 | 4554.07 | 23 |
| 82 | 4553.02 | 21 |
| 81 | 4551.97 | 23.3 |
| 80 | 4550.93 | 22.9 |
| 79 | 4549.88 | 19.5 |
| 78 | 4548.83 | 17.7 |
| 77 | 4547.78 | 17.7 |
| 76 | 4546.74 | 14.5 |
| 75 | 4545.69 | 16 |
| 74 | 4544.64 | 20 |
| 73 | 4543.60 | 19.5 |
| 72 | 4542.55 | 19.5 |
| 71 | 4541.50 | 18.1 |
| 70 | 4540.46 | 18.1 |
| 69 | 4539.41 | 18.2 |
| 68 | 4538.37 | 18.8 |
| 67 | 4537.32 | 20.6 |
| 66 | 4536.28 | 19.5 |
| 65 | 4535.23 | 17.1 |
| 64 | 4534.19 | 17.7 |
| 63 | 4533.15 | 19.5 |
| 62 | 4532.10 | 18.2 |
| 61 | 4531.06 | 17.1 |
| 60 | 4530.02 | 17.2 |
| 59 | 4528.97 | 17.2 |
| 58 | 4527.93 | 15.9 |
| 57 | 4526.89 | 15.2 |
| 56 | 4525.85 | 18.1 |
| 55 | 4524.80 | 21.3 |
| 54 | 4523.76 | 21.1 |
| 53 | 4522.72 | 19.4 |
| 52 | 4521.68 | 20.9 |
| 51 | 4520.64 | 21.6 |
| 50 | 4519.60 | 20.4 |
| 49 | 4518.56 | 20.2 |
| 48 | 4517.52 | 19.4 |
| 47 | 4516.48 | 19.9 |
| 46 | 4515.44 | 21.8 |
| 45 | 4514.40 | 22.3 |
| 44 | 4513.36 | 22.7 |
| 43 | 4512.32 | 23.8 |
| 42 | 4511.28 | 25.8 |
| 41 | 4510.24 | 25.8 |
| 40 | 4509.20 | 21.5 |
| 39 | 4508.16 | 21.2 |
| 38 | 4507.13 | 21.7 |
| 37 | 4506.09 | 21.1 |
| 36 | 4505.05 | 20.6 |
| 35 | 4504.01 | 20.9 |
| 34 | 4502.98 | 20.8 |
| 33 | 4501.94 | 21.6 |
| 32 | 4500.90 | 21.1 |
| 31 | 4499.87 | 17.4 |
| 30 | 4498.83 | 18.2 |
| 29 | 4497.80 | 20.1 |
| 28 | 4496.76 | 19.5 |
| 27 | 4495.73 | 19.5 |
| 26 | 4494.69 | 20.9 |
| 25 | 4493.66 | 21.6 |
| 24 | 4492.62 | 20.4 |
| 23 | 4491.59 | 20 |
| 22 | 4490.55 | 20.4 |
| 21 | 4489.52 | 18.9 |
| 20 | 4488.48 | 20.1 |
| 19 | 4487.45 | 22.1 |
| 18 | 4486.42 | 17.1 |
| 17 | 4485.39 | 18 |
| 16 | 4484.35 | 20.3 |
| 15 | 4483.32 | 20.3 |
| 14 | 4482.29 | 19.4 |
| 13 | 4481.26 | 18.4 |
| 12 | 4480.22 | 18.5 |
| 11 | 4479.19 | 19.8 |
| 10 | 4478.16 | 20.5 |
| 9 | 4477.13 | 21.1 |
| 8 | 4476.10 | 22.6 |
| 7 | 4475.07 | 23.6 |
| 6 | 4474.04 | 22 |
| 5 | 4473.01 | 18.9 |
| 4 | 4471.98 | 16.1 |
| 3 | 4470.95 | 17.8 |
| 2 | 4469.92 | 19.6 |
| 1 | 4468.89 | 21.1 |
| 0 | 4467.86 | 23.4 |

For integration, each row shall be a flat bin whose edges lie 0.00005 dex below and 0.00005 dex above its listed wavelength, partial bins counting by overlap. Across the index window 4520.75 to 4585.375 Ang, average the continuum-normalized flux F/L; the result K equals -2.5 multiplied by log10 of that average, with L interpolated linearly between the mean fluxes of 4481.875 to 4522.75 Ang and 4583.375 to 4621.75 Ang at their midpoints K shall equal 0.07 mag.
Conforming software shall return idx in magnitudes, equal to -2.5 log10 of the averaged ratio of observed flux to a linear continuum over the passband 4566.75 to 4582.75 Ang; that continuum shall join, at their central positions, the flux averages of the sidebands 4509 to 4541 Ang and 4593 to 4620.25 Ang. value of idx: 0.07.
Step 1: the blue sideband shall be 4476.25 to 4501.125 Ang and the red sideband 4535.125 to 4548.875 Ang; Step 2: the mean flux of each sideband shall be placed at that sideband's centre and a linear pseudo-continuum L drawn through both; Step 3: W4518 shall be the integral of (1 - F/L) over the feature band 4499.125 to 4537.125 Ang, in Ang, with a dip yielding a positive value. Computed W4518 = -2.5 Ang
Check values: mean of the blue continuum 19.8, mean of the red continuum 18.3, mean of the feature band 20.2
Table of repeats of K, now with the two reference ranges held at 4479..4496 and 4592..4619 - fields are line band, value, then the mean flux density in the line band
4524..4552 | 0.10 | 18.4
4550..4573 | -0.05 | 21.2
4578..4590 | 0.08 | 18.9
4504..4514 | -0.14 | 22.6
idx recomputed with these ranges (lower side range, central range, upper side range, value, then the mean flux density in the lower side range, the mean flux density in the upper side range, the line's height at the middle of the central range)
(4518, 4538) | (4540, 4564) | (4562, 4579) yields -0.05 mag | 18.9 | 19.8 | 19.4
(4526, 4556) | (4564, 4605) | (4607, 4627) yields 0.03 mag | 18.9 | 21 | 20.1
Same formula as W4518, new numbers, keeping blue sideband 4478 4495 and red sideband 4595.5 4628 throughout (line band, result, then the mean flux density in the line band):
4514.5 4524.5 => -0.3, 20.6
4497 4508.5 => -0.3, 20.4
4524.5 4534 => 1.1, 17.7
